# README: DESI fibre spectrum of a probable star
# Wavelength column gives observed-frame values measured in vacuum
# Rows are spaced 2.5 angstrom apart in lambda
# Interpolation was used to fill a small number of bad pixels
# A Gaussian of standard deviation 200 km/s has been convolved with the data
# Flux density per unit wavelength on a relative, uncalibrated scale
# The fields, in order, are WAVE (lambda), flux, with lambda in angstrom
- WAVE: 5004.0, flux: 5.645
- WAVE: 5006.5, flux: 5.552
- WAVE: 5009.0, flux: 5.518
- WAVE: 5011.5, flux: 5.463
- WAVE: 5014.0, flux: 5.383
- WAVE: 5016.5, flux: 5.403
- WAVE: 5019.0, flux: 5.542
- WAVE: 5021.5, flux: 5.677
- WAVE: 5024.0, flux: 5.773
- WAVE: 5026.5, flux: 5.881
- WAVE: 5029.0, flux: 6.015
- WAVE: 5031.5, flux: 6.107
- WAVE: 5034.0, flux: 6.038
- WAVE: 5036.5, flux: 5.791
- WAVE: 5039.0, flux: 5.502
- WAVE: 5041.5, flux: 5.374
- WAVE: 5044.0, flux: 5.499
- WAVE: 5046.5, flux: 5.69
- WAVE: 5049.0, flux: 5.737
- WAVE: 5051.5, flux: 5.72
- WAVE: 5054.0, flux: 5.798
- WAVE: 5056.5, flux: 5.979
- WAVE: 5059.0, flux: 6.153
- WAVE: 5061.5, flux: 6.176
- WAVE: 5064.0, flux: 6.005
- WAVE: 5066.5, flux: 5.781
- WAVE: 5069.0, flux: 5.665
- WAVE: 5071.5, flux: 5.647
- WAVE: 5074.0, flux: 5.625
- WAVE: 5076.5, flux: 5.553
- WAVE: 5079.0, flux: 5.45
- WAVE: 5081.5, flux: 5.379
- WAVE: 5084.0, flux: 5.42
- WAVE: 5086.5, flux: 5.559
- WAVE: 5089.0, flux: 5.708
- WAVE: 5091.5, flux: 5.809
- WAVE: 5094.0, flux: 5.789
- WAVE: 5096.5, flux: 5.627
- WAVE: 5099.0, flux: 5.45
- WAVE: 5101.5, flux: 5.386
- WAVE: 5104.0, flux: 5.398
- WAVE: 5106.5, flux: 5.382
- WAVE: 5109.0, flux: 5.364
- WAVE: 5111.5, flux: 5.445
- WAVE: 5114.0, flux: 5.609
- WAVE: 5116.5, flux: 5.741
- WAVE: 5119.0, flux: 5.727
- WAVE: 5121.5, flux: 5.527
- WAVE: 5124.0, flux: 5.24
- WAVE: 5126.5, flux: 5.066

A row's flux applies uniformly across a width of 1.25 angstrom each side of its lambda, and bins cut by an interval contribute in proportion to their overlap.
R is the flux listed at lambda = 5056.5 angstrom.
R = 5.979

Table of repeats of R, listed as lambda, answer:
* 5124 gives 5.24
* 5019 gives 5.542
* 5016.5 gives 5.403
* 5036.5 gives 5.791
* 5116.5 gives 5.741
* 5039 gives 5.502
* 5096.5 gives 5.627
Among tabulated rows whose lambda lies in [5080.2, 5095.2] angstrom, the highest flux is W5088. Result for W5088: 5.809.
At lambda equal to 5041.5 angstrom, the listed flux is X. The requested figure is 5.374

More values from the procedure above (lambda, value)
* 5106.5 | 5.382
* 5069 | 5.665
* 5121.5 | 5.527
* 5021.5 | 5.677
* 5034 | 6.038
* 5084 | 5.42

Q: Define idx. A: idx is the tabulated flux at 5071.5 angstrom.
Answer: 5.647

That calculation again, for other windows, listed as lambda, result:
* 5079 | 5.45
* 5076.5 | 5.553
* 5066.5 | 5.781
